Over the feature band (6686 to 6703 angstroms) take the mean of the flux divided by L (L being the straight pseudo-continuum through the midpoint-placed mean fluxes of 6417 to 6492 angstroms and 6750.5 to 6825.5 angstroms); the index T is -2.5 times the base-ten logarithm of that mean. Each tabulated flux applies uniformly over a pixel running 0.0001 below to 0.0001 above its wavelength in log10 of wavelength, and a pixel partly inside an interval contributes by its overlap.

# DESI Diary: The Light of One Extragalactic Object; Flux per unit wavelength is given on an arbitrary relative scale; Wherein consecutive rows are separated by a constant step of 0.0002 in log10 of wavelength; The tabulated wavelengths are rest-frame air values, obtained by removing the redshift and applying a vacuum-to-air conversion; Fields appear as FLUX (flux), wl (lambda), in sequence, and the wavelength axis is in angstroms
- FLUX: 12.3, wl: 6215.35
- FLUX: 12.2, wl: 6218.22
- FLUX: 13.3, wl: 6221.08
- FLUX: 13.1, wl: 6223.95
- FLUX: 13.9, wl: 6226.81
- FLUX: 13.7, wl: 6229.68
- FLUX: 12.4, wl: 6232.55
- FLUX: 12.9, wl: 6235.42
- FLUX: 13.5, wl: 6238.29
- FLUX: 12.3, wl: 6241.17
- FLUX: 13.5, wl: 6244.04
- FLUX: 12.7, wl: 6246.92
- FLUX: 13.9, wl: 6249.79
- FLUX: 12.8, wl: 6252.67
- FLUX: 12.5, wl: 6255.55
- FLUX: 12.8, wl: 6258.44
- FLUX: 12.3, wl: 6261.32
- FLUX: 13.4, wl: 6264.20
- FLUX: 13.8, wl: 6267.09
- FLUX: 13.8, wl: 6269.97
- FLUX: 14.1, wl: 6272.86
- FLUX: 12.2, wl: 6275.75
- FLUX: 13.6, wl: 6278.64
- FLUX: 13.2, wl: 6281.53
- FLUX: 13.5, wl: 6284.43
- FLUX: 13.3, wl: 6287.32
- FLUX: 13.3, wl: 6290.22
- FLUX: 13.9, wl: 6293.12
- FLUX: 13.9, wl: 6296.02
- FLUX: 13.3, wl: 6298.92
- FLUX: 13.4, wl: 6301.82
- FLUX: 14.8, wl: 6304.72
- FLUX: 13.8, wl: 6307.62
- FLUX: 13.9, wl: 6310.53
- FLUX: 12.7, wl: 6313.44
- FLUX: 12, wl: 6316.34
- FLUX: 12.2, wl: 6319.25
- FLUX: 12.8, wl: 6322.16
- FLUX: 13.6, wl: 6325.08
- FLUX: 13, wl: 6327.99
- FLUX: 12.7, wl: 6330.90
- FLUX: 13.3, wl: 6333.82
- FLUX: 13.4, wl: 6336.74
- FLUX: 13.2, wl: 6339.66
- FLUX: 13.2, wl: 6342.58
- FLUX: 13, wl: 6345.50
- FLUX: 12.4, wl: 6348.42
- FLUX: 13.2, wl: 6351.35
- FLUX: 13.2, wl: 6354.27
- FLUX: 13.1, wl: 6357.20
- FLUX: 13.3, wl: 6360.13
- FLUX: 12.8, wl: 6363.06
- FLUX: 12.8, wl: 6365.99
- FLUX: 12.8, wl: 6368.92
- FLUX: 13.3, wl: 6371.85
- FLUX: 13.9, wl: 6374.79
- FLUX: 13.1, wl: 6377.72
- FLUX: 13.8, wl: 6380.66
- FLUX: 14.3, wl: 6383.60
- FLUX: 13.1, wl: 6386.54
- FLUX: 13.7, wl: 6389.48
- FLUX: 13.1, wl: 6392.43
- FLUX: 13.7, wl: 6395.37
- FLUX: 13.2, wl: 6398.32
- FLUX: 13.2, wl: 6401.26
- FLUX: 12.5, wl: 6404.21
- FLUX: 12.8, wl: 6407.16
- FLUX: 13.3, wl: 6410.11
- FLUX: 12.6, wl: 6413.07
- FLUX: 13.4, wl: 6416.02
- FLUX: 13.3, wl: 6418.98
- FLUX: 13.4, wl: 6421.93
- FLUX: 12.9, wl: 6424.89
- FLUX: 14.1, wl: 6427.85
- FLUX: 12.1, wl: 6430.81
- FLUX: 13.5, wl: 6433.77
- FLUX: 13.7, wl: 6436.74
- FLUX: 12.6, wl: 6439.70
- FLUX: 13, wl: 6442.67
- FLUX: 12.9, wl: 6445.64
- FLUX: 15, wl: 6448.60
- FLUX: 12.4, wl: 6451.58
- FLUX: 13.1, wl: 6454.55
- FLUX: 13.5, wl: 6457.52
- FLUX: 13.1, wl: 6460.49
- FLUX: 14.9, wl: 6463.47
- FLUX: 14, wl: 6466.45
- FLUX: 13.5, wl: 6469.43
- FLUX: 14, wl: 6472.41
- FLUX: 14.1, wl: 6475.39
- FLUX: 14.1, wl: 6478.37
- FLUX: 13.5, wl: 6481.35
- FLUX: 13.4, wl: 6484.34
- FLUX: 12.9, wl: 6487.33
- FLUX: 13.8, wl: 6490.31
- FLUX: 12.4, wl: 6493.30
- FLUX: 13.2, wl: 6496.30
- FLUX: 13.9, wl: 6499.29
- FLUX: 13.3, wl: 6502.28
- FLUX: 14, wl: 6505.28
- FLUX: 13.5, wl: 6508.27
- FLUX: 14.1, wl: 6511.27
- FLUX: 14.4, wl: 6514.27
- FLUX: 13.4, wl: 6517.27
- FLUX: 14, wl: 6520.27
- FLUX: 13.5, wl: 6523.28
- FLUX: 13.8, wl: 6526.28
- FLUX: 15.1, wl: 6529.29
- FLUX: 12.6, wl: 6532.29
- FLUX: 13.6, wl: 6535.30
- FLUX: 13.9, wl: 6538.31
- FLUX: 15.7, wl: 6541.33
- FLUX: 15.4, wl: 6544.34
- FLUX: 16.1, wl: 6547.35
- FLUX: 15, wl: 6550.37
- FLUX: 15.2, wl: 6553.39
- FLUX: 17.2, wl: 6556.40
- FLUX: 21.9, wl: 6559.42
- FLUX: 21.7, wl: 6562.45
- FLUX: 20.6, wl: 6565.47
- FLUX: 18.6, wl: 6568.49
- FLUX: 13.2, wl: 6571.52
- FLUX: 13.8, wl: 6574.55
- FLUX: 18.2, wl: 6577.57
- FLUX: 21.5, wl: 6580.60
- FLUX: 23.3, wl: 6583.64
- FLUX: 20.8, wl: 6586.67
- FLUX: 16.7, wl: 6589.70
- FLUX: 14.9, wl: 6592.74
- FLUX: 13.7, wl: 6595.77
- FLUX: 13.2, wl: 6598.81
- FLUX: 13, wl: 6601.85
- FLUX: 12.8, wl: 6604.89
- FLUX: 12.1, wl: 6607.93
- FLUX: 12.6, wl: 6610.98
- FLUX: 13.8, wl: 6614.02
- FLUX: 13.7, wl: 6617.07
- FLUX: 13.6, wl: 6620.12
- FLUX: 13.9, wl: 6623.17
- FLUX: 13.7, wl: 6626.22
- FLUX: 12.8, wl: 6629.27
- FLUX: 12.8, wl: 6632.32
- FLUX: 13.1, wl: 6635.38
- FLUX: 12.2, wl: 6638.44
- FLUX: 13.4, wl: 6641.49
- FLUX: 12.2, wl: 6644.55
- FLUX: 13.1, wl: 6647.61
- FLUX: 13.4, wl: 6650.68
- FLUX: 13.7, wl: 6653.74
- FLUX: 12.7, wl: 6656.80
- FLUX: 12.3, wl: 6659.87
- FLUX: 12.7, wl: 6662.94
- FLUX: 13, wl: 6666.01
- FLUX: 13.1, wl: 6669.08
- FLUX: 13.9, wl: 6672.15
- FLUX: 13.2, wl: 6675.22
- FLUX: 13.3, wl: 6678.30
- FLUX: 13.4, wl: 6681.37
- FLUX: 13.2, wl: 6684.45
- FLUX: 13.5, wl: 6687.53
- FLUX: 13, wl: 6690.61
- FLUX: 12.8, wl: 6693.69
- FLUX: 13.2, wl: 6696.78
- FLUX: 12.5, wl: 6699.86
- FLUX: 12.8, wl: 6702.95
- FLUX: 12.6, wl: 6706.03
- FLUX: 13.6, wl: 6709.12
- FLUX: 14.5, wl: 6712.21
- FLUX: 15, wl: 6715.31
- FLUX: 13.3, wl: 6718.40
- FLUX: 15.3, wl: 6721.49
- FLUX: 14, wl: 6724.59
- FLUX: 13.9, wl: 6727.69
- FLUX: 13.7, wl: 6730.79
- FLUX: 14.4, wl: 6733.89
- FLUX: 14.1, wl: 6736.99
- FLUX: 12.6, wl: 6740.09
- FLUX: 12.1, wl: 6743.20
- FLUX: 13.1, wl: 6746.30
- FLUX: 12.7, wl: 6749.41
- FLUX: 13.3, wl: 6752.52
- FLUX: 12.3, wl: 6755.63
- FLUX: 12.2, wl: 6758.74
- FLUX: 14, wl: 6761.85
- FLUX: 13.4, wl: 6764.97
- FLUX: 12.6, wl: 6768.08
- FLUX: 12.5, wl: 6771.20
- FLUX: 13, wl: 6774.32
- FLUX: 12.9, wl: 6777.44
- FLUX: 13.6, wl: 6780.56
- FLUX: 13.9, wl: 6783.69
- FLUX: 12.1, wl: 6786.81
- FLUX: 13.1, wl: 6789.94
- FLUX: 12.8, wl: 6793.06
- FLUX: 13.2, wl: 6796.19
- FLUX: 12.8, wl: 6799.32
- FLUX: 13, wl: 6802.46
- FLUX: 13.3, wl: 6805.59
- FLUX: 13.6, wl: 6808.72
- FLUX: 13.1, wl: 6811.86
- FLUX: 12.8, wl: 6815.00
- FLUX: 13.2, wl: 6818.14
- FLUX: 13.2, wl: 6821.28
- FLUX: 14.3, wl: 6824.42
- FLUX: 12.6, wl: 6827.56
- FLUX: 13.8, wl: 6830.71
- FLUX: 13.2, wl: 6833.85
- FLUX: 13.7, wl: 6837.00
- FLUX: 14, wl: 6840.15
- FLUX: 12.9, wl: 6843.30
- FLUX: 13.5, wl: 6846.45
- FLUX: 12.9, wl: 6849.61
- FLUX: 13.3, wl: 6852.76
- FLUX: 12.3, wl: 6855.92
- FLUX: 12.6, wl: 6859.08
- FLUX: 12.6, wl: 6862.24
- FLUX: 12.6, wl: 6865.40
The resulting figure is 0.02 mag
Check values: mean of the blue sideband 13.5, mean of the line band 13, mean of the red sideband 13.1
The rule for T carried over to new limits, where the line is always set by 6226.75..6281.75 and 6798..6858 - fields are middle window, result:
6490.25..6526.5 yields -0.04 mag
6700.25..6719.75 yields -0.03 mag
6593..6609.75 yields 0.01 mag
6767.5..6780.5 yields 0.03 mag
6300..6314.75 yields -0.05 mag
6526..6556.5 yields -0.13 mag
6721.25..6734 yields -0.07 mag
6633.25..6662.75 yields 0.03 mag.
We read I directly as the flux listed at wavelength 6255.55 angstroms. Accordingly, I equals 12.5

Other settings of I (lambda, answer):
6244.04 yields 13.5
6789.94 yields 13.1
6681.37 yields 13.4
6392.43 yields 13.1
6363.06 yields 12.8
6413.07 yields 12.6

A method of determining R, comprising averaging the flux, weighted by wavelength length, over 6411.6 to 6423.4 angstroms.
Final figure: 13.2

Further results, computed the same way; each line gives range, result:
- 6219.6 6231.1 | 13.5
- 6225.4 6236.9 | 13.2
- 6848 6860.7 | 12.8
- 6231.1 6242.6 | 12.8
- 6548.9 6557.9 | 15.8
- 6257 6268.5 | 13.1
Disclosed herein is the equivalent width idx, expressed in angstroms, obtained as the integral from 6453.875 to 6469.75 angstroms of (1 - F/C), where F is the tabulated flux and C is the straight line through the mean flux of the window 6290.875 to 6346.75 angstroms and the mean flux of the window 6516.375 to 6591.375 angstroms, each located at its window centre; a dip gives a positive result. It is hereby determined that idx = 1.6 angstroms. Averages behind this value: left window 13.3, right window 16.6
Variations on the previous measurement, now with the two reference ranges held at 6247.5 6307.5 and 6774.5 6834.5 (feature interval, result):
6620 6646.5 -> 0.4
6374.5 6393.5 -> -0.3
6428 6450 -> 0.0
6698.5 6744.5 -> -1.5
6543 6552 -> -1.5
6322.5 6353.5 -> 0.6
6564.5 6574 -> -2.6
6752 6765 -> 0.2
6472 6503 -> -0.4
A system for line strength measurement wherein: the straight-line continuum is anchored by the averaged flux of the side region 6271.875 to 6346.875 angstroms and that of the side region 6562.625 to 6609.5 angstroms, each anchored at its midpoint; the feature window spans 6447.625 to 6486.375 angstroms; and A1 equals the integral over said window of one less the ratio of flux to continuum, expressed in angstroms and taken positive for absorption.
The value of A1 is 3.7 angstroms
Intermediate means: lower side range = 13.3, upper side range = 16.6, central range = 13.7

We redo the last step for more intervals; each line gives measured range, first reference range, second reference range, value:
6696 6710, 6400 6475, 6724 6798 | 0.3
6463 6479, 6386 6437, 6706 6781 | -1.0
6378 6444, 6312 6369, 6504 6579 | 2.9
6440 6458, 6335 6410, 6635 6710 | -0.1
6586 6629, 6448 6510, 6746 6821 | -2.1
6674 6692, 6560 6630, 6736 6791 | 1.3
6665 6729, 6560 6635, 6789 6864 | 4.7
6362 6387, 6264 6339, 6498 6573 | 1.1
